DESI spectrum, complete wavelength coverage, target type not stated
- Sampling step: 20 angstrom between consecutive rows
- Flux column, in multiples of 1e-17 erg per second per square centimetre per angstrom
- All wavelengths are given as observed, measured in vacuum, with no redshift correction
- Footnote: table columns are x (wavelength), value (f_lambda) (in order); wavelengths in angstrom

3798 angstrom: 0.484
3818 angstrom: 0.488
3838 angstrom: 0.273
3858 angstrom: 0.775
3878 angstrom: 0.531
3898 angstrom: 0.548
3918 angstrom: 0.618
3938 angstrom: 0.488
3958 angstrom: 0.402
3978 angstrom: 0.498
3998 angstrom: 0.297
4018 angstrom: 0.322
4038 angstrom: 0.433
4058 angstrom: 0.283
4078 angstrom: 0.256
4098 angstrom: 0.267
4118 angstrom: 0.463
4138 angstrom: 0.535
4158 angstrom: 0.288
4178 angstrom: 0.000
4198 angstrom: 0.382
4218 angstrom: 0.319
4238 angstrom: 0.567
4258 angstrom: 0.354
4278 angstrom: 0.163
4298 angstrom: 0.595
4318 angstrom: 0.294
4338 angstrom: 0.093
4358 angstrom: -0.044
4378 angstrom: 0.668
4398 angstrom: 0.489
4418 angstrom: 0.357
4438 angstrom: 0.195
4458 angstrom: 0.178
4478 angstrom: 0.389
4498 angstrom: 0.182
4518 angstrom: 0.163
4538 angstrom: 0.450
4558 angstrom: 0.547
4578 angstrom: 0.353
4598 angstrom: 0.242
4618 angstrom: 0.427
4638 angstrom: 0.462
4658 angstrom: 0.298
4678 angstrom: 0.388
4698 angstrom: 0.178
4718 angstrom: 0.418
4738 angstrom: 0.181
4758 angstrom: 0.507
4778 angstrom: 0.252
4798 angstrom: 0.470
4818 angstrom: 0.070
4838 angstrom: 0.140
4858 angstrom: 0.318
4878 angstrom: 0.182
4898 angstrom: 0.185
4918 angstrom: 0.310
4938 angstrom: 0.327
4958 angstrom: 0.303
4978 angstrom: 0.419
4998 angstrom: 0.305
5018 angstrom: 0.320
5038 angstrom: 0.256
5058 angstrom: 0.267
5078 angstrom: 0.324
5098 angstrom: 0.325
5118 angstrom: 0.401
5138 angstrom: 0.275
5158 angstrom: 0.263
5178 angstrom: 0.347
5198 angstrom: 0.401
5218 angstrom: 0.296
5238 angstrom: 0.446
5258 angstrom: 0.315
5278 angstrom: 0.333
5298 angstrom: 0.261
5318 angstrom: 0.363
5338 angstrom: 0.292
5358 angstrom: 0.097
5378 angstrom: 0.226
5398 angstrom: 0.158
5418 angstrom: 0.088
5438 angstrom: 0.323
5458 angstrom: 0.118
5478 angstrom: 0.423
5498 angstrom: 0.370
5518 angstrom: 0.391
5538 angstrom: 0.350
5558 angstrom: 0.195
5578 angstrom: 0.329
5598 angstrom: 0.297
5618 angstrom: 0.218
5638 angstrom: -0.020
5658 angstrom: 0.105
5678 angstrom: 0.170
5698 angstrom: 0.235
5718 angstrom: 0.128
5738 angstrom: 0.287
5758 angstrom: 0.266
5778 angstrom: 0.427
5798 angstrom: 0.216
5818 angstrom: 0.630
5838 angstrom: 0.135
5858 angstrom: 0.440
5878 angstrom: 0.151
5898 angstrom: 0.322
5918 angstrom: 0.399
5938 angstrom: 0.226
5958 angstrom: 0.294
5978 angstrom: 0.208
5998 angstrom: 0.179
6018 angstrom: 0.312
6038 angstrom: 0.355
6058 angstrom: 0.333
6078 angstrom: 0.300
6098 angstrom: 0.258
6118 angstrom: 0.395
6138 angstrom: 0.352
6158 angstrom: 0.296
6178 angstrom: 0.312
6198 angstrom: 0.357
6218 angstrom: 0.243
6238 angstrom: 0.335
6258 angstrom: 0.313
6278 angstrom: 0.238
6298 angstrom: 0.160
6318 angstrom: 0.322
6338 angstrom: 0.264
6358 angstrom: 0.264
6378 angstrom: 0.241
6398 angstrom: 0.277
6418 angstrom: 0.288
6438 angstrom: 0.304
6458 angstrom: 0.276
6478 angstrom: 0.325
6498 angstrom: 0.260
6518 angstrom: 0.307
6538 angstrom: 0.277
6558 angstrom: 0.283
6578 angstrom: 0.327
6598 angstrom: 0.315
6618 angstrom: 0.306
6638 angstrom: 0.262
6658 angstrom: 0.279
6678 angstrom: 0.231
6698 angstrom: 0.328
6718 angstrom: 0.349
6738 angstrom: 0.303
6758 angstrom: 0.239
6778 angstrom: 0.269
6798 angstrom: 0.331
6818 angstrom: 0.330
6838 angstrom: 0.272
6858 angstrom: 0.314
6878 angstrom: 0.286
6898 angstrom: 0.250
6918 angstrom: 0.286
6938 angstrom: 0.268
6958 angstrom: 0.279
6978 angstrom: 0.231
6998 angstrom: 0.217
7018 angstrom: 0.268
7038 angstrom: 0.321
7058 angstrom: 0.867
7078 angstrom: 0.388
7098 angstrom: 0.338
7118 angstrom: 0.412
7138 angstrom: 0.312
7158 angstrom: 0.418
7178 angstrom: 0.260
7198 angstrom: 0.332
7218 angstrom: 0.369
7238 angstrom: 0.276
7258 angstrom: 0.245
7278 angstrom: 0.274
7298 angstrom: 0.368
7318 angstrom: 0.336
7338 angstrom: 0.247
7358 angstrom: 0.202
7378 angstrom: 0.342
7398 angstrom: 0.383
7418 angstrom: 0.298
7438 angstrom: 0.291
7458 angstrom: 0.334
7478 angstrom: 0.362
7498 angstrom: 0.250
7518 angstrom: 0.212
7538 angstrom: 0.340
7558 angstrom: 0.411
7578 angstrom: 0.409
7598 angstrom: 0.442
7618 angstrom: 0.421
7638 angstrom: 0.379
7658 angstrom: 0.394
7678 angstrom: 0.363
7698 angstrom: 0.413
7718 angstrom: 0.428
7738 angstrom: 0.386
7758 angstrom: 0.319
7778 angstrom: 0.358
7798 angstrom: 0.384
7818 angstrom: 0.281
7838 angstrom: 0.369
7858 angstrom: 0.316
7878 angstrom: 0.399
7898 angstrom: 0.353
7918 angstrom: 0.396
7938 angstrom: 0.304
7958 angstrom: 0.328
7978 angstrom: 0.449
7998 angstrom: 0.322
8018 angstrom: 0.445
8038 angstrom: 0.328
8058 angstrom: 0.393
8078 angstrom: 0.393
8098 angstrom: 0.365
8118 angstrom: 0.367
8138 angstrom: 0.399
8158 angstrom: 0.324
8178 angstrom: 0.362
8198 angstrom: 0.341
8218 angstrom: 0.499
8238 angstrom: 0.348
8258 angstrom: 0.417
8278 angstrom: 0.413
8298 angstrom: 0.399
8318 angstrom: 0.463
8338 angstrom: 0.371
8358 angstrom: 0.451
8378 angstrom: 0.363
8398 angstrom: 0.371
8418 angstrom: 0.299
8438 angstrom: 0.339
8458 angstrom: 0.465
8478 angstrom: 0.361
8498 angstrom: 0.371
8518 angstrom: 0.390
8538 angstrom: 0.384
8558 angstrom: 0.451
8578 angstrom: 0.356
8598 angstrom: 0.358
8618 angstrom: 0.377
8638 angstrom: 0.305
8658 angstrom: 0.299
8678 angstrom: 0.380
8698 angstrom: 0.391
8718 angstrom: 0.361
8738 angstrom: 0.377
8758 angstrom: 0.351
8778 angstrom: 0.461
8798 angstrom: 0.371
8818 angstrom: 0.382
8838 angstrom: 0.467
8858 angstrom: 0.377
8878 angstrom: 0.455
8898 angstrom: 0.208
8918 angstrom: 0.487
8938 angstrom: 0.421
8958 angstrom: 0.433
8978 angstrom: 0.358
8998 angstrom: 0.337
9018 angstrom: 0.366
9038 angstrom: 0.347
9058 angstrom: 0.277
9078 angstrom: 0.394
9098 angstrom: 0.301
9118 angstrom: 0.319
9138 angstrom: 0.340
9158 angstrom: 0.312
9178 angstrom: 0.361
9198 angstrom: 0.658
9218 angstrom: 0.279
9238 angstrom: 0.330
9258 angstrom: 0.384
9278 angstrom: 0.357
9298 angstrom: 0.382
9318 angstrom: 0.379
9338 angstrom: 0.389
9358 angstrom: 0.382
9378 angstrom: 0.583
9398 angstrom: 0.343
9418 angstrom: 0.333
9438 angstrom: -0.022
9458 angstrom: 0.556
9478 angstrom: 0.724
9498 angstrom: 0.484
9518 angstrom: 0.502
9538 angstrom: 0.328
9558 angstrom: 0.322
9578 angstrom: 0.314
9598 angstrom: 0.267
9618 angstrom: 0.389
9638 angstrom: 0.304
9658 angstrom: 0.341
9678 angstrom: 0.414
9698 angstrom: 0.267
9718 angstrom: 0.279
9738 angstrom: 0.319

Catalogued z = 0.892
